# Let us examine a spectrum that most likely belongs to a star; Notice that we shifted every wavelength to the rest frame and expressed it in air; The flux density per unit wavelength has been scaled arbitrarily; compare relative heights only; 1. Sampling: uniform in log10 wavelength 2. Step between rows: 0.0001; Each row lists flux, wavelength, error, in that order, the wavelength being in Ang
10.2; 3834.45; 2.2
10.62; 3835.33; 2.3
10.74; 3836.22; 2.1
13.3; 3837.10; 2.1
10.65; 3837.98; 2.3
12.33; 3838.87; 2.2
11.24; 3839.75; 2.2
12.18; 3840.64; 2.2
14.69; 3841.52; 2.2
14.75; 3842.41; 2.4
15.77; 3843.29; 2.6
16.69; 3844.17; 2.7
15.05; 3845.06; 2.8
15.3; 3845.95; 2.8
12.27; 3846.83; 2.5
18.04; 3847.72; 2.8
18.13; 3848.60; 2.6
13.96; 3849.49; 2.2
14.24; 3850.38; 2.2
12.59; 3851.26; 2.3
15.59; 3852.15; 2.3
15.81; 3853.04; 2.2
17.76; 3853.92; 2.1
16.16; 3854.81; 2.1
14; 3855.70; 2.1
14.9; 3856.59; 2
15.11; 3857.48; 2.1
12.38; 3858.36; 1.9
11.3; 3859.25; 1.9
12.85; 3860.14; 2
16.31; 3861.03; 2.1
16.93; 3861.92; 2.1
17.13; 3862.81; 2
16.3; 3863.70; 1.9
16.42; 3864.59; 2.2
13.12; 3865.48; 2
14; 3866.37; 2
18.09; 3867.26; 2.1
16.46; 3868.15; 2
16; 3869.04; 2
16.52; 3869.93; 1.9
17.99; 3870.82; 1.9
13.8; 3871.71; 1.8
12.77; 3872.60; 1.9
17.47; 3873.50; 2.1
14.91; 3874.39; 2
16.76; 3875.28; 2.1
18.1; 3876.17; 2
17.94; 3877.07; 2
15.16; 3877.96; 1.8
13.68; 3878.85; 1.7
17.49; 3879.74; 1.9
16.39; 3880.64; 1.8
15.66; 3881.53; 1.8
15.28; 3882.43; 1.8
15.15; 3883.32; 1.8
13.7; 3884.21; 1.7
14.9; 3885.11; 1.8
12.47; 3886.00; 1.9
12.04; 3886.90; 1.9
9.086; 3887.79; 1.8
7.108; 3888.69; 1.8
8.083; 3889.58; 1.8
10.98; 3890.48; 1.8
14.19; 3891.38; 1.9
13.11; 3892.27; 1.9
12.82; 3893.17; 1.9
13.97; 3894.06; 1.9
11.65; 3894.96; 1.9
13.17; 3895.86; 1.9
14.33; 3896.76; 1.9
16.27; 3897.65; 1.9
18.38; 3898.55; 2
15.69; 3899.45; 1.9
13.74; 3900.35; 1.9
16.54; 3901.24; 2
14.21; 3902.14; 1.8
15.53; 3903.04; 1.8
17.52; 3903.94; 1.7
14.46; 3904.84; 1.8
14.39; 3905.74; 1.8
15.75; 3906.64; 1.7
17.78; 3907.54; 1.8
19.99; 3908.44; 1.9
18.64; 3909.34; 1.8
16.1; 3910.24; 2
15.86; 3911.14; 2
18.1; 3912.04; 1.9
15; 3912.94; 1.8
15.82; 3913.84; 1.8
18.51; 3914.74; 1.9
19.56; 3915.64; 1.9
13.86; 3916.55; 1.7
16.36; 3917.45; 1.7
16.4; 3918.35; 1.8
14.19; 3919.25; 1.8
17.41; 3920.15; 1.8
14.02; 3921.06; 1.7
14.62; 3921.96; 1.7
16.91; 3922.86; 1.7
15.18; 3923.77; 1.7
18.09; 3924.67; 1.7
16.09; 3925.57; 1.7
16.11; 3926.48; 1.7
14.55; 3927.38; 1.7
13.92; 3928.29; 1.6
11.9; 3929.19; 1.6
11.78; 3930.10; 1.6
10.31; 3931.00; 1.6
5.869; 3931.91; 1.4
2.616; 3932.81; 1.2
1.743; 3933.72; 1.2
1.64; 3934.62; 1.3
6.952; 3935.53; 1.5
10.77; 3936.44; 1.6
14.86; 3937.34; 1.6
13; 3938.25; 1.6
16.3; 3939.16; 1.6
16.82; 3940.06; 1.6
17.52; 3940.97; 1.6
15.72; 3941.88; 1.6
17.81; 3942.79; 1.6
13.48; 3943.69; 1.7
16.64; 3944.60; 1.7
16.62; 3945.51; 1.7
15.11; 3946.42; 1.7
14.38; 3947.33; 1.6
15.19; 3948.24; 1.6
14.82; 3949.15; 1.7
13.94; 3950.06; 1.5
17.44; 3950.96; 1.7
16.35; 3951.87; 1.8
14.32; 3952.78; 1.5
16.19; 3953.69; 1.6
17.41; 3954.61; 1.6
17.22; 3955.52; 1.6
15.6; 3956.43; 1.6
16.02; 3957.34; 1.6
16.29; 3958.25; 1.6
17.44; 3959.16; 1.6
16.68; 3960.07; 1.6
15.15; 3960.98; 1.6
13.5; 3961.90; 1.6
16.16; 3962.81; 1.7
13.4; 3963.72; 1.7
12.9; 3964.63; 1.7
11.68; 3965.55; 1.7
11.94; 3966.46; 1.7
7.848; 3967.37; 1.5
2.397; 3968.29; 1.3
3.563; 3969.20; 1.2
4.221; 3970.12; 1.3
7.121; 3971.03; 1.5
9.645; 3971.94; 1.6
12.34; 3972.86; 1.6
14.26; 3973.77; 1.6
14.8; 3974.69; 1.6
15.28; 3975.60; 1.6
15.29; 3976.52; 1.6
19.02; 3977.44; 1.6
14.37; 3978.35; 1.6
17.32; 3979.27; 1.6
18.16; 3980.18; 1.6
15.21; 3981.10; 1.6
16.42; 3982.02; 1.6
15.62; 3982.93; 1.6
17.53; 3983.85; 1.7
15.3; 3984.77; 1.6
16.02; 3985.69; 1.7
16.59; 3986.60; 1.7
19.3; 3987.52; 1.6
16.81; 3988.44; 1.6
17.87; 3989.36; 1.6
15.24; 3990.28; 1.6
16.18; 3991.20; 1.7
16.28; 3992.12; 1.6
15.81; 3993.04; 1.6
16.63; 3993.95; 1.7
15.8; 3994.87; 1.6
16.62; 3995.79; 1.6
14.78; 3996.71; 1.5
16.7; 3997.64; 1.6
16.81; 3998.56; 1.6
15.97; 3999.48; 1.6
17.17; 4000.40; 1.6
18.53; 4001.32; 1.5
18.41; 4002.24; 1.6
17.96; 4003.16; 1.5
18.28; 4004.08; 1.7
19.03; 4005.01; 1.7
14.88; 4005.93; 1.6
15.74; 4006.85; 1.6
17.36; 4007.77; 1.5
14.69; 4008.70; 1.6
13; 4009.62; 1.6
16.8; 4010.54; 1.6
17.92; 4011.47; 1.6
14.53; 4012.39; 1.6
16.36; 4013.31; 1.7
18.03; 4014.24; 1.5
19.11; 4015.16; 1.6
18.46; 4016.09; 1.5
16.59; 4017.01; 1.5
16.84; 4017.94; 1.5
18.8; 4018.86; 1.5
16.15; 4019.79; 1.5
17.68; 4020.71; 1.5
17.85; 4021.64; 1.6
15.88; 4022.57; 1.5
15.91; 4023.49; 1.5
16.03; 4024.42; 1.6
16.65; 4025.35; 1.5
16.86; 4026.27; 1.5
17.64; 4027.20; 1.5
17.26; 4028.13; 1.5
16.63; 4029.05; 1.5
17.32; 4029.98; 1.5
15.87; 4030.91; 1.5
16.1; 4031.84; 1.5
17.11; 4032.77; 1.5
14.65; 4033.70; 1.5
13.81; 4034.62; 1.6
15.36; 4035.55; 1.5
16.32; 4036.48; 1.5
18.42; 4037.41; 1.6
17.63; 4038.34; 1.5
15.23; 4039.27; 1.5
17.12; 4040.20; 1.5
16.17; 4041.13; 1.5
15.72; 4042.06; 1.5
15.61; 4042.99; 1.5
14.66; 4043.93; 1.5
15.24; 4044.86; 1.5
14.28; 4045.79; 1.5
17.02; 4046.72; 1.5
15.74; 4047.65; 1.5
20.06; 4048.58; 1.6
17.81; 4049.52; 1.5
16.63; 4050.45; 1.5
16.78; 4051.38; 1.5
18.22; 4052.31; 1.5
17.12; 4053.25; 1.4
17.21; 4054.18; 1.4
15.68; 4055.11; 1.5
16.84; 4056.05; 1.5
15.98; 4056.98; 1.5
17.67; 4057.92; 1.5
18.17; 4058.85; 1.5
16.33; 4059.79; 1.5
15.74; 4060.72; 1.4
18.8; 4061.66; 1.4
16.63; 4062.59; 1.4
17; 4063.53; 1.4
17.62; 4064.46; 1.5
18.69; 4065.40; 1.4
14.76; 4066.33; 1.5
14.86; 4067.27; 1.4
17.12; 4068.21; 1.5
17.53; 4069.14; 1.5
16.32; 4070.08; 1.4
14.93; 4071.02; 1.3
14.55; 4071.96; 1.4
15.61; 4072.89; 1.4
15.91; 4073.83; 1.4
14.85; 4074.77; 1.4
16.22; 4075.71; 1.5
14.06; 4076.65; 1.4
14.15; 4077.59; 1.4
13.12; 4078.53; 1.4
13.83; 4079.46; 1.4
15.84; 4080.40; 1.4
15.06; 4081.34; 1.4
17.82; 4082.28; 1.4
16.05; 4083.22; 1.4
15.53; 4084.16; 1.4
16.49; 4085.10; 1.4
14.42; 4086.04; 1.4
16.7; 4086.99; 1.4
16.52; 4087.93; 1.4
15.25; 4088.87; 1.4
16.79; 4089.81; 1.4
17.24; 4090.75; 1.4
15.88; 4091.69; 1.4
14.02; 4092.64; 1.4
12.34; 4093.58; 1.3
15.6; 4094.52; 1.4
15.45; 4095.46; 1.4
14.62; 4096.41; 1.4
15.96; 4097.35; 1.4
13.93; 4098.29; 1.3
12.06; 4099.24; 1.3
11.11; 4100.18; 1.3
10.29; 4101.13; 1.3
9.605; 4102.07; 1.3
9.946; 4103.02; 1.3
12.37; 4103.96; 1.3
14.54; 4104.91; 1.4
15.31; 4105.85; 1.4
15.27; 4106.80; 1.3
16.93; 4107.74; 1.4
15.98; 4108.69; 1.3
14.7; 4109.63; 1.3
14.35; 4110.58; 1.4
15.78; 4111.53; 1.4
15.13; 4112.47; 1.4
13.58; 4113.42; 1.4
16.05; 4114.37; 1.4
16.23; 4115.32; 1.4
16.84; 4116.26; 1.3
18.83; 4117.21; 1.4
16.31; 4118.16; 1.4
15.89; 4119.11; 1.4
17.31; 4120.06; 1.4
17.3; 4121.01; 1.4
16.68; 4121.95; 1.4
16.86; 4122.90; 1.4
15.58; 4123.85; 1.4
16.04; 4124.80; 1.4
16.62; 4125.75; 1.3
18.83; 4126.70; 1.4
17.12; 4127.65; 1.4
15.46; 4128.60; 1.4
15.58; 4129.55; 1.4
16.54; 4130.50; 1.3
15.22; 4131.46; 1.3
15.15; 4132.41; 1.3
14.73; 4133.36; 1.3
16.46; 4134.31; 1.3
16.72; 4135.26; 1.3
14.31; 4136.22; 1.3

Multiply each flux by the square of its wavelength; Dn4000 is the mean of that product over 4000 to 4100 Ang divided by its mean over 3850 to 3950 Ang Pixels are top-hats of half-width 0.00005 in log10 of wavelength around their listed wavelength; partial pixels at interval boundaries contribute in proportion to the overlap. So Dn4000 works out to 1.2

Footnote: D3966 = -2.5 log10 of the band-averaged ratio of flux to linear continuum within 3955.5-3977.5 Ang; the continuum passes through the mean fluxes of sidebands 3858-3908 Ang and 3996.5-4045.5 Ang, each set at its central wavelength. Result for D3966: 0.25 mag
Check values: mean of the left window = 14.7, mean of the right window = 16.6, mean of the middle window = 12.6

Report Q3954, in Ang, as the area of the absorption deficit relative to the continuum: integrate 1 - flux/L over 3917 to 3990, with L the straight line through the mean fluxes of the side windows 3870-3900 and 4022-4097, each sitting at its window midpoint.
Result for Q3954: 5.0 Ang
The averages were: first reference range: 14.3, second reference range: 16.1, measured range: 14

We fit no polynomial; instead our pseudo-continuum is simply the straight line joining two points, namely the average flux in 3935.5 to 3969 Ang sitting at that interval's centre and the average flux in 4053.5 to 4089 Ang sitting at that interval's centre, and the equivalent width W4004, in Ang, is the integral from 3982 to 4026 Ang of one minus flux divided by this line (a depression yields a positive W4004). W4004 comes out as -4.5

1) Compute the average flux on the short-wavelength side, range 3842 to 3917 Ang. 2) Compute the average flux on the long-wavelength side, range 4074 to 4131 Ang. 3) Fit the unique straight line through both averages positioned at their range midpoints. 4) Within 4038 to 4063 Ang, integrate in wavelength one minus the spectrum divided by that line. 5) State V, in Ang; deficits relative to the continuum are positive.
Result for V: -2.4 Ang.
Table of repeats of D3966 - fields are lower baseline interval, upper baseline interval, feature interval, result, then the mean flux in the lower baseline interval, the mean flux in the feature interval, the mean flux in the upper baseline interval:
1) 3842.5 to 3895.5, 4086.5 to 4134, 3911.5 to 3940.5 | 0.11 mag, 14.7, 13.4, 15.3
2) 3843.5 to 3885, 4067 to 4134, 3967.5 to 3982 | 0.25 mag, 15.5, 12.2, 15.3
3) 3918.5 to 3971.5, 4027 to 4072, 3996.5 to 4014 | -0.10 mag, 13.3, 16.6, 16.5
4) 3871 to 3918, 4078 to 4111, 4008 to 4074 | -0.13 mag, 15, 16.6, 14.6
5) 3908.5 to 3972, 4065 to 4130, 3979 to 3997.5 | -0.16 mag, 13.8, 16.5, 15.3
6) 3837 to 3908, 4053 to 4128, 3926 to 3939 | 0.45 mag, 14.7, 9.87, 15.6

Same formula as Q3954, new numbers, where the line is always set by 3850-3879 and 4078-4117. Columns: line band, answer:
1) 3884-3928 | 1.0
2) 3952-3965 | -0.4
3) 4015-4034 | -2.4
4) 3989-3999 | -0.8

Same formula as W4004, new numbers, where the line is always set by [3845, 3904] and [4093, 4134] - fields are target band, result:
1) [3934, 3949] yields 1.07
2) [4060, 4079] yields -1.10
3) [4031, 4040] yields -0.65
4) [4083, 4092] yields -0.60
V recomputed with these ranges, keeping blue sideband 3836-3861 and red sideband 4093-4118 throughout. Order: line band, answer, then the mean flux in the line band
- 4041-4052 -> -1.5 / 16.3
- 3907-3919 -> -2.3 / 17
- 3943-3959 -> -1.6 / 15.8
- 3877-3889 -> 0.3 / 14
